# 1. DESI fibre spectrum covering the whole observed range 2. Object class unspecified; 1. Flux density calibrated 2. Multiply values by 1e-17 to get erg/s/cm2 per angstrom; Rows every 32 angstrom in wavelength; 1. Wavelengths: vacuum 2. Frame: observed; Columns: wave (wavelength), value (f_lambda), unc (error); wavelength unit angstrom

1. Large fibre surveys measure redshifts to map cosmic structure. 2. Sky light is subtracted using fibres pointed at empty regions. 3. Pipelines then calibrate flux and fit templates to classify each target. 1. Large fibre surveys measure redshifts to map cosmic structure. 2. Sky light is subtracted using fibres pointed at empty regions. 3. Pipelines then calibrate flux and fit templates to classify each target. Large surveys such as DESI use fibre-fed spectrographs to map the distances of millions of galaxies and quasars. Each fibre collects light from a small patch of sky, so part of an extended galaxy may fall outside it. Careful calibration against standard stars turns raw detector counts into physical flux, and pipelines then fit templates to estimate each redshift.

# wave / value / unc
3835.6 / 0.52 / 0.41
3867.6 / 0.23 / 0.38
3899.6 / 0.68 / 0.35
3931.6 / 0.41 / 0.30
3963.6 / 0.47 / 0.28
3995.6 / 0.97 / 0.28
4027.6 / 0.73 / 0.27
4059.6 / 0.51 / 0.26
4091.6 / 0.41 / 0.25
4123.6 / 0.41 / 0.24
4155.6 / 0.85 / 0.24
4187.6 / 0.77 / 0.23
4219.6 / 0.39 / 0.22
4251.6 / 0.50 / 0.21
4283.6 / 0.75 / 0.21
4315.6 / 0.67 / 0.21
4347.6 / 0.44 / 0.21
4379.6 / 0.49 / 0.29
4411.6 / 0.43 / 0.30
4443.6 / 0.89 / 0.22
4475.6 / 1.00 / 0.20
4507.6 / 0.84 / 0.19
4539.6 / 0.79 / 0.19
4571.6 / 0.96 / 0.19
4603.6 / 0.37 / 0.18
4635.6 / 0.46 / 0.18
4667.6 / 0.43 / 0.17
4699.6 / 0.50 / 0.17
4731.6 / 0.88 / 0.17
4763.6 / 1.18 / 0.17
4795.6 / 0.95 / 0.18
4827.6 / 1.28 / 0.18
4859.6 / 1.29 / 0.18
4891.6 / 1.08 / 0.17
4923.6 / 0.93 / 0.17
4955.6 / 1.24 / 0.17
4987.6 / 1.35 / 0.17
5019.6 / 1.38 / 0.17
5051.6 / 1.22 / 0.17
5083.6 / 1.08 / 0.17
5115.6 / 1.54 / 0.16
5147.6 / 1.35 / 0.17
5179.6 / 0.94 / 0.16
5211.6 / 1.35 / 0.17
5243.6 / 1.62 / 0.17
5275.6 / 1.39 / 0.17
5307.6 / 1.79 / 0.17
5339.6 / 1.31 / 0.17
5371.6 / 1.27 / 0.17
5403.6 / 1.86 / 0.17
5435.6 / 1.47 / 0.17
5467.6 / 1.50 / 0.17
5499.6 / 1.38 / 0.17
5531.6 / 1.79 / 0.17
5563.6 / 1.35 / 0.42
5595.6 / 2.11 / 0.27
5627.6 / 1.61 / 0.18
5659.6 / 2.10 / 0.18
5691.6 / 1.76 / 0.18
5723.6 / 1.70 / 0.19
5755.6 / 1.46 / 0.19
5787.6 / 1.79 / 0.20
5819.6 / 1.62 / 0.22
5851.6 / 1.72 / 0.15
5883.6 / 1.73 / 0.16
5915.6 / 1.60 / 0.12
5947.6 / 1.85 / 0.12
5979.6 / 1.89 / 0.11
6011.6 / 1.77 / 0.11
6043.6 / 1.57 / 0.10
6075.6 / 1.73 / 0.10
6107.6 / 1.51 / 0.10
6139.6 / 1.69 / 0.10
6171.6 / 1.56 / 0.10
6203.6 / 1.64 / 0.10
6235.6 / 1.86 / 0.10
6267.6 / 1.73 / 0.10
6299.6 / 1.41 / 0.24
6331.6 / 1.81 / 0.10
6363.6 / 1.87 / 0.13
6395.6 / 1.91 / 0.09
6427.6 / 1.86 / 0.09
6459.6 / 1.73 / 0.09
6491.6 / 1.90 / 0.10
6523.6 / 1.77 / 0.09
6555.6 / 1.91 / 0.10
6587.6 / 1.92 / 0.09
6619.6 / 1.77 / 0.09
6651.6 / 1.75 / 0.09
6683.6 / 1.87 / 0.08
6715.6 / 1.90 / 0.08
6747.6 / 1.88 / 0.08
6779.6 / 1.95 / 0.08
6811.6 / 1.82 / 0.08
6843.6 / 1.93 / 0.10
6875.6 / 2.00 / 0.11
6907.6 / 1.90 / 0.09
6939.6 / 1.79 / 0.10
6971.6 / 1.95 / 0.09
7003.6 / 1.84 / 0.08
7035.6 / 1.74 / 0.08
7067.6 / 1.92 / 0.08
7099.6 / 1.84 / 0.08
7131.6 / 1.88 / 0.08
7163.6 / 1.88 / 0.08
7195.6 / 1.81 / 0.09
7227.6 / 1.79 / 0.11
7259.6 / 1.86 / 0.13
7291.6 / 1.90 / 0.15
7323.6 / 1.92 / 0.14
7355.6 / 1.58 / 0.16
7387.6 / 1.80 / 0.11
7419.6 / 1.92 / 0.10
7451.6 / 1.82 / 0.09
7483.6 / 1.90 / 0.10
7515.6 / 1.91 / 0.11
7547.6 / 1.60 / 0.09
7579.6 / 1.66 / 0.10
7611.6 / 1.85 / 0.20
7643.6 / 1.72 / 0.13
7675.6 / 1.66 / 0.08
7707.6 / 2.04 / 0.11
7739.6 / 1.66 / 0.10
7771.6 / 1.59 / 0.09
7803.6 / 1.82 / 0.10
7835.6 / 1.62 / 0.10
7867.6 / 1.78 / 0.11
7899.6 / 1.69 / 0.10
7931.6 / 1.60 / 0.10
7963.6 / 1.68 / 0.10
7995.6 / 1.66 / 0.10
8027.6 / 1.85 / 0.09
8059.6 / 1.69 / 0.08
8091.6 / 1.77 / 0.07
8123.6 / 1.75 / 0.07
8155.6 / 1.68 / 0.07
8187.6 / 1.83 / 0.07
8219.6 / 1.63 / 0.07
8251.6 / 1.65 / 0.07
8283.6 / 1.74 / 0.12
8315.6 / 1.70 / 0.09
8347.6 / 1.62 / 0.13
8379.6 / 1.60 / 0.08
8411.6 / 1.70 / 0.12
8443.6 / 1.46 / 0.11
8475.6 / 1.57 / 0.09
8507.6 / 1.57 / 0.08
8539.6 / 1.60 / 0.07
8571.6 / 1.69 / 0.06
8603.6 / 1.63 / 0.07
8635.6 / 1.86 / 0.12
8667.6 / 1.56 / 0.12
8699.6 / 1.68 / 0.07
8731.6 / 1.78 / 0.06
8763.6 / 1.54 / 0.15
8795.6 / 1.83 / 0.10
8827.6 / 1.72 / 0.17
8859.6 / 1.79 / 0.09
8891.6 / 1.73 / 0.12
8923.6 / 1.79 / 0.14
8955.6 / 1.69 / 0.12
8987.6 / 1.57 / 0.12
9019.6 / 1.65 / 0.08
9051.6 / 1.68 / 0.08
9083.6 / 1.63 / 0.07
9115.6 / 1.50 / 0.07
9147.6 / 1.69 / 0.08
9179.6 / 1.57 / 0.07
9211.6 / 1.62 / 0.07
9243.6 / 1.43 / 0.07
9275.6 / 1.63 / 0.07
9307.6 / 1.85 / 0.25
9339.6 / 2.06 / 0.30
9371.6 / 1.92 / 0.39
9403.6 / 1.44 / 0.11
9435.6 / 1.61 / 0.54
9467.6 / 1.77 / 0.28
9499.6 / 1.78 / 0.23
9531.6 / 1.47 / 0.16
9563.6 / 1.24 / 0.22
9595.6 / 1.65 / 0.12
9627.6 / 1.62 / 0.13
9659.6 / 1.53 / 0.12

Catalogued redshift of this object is 0.180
